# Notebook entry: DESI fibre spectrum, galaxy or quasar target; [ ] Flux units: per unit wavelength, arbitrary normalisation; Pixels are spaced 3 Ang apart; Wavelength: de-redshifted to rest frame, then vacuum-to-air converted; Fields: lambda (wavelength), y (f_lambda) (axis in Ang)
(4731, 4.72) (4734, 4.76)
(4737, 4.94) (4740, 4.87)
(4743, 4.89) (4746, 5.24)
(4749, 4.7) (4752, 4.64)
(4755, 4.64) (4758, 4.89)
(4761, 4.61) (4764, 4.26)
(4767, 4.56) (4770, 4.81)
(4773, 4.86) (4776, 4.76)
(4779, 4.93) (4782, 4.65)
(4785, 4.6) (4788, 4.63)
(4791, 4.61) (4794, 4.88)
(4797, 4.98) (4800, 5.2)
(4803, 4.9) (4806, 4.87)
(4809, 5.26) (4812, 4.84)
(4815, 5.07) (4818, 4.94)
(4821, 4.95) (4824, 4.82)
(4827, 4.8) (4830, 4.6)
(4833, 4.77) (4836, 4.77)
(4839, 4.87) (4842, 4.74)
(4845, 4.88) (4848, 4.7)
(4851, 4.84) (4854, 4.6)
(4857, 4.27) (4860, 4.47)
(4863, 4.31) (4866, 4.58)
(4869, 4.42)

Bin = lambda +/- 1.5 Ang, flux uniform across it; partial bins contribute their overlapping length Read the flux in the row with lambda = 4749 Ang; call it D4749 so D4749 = 4.7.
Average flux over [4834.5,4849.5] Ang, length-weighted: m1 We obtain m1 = 4.79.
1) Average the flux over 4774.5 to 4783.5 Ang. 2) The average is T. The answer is 4.78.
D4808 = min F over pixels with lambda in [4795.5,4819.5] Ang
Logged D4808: 4.84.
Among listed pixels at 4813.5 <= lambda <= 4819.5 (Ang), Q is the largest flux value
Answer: 5.07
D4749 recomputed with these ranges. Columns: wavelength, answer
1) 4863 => 4.31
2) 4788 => 4.63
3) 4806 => 4.87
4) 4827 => 4.8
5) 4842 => 4.74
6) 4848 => 4.7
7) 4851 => 4.84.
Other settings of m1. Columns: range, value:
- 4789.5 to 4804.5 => 4.91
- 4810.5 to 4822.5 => 4.95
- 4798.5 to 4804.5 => 5.05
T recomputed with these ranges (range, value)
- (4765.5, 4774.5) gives 4.74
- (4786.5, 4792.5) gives 4.62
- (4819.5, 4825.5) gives 4.89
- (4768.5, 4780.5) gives 4.84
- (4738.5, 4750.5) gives 4.92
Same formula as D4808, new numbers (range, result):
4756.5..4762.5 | 4.61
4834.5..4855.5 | 4.6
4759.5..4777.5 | 4.26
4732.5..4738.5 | 4.76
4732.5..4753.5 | 4.64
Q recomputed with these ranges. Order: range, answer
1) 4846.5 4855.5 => 4.84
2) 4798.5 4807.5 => 5.2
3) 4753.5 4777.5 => 4.89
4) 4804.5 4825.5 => 5.26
